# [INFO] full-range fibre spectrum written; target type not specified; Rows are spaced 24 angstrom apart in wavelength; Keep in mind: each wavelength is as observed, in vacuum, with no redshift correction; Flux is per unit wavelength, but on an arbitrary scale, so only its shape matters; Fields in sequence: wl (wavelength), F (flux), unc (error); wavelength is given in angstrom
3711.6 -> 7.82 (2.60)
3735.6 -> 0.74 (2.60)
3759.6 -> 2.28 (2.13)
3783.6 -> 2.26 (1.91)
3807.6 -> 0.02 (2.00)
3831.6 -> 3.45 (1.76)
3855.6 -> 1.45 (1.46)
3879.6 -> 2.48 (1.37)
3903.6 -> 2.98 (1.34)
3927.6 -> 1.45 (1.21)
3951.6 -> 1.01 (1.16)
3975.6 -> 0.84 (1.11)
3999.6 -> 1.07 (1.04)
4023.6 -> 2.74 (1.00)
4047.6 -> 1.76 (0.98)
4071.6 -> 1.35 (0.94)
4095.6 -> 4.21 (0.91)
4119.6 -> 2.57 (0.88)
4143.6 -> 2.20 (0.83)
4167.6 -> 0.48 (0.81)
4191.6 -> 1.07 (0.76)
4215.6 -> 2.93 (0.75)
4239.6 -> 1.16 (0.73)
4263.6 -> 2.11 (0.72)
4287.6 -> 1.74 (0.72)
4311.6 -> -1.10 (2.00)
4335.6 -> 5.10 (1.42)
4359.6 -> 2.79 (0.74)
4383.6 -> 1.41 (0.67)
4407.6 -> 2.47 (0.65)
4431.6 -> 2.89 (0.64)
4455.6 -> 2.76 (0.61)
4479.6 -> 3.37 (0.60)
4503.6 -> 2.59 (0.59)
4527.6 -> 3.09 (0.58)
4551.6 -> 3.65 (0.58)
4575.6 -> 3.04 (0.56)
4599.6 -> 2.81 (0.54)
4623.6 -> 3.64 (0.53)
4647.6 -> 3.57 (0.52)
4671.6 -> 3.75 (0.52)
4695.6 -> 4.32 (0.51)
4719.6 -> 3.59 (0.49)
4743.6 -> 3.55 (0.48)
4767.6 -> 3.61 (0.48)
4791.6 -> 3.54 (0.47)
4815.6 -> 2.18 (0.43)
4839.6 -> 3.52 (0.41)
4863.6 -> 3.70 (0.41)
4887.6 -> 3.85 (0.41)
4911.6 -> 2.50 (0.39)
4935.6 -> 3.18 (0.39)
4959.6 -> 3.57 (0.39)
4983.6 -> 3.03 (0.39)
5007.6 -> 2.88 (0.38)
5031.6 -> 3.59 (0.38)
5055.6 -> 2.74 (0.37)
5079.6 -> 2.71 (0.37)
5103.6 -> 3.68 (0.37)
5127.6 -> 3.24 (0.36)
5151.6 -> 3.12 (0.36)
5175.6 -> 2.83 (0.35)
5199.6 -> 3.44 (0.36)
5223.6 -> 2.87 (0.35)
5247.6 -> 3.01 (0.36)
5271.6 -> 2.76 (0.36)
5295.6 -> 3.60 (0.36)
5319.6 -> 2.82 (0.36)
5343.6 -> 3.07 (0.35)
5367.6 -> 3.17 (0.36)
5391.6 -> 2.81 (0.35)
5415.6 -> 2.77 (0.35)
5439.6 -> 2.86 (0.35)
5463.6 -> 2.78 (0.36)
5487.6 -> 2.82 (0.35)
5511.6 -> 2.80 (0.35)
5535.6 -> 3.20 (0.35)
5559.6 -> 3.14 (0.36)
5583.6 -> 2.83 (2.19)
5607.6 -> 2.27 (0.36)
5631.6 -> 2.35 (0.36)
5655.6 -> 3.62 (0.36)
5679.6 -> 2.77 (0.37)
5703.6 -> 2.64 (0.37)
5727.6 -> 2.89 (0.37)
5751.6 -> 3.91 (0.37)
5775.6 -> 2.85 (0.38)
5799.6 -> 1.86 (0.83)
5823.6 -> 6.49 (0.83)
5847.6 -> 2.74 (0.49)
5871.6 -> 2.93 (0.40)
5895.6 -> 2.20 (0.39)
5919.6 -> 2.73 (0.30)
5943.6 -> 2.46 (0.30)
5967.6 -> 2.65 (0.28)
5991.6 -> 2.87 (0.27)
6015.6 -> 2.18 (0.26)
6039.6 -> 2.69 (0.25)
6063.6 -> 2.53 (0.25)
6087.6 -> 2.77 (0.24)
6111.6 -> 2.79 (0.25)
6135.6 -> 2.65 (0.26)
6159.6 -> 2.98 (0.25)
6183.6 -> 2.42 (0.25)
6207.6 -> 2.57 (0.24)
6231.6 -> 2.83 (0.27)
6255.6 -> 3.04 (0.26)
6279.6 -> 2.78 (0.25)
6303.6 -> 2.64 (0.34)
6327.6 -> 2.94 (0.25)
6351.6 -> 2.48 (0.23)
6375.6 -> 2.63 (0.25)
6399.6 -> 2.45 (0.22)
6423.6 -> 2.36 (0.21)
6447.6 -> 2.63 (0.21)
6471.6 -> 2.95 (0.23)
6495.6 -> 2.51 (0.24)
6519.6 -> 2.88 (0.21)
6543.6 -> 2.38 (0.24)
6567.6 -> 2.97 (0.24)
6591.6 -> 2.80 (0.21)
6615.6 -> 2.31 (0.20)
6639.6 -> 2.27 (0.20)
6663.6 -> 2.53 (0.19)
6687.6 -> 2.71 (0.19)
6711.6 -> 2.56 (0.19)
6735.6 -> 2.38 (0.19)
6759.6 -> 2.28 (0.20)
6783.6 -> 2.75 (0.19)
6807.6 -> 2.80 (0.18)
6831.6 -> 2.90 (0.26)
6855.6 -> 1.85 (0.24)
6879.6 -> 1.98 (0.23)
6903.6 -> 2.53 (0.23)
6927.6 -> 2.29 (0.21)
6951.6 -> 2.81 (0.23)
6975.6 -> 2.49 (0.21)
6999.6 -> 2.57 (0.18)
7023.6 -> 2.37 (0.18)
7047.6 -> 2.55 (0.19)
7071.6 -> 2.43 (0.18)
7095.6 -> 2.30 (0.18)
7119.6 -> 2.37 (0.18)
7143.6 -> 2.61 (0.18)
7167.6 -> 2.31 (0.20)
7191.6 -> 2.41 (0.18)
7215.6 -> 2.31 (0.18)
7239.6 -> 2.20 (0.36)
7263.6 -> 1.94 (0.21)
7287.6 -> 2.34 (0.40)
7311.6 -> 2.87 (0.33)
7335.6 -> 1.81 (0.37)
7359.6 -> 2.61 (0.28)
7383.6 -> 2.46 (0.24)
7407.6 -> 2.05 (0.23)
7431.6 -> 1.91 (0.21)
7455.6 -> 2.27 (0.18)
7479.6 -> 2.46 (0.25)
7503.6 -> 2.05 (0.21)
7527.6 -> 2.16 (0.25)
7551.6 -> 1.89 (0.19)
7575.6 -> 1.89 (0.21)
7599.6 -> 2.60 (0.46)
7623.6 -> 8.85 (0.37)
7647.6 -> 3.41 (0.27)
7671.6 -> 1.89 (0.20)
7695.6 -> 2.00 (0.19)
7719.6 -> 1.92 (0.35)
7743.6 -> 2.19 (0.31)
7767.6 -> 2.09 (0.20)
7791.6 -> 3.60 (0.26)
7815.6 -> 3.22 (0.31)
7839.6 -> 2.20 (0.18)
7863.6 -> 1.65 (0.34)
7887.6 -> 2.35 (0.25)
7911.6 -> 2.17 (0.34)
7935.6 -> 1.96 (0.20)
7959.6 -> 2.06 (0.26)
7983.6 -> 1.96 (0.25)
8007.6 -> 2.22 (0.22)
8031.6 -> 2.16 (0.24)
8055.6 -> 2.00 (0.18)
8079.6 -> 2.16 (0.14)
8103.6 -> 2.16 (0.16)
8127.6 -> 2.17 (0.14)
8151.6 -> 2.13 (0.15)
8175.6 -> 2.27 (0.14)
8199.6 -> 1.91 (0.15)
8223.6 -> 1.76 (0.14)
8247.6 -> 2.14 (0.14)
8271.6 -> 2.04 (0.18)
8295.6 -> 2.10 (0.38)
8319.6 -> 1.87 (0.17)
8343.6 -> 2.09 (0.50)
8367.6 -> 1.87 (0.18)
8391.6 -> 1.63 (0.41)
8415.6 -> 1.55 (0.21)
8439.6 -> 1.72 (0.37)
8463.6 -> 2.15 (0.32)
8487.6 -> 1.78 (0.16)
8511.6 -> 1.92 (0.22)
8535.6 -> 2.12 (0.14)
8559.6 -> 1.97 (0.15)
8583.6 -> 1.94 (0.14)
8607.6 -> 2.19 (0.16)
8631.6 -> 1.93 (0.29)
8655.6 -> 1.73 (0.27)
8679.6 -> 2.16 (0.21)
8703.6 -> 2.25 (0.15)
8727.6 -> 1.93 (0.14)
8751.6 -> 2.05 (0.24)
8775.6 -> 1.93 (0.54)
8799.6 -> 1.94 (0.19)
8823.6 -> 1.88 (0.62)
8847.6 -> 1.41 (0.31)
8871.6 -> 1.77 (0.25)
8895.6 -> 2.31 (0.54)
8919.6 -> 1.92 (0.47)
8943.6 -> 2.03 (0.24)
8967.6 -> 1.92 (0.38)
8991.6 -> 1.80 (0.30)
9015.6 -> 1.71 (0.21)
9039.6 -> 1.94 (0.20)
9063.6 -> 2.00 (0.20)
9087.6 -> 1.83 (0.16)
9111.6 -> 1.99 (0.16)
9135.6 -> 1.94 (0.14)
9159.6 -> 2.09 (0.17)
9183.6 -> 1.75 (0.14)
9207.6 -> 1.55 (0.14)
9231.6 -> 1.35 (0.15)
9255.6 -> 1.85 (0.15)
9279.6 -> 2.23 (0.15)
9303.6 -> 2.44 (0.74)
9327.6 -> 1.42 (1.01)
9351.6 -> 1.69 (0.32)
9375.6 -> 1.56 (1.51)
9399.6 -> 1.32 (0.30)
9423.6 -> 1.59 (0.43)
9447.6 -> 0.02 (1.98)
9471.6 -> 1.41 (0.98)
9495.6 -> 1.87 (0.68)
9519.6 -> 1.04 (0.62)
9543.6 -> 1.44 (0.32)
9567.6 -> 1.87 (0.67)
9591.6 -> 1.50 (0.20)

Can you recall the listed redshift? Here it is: 0.16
